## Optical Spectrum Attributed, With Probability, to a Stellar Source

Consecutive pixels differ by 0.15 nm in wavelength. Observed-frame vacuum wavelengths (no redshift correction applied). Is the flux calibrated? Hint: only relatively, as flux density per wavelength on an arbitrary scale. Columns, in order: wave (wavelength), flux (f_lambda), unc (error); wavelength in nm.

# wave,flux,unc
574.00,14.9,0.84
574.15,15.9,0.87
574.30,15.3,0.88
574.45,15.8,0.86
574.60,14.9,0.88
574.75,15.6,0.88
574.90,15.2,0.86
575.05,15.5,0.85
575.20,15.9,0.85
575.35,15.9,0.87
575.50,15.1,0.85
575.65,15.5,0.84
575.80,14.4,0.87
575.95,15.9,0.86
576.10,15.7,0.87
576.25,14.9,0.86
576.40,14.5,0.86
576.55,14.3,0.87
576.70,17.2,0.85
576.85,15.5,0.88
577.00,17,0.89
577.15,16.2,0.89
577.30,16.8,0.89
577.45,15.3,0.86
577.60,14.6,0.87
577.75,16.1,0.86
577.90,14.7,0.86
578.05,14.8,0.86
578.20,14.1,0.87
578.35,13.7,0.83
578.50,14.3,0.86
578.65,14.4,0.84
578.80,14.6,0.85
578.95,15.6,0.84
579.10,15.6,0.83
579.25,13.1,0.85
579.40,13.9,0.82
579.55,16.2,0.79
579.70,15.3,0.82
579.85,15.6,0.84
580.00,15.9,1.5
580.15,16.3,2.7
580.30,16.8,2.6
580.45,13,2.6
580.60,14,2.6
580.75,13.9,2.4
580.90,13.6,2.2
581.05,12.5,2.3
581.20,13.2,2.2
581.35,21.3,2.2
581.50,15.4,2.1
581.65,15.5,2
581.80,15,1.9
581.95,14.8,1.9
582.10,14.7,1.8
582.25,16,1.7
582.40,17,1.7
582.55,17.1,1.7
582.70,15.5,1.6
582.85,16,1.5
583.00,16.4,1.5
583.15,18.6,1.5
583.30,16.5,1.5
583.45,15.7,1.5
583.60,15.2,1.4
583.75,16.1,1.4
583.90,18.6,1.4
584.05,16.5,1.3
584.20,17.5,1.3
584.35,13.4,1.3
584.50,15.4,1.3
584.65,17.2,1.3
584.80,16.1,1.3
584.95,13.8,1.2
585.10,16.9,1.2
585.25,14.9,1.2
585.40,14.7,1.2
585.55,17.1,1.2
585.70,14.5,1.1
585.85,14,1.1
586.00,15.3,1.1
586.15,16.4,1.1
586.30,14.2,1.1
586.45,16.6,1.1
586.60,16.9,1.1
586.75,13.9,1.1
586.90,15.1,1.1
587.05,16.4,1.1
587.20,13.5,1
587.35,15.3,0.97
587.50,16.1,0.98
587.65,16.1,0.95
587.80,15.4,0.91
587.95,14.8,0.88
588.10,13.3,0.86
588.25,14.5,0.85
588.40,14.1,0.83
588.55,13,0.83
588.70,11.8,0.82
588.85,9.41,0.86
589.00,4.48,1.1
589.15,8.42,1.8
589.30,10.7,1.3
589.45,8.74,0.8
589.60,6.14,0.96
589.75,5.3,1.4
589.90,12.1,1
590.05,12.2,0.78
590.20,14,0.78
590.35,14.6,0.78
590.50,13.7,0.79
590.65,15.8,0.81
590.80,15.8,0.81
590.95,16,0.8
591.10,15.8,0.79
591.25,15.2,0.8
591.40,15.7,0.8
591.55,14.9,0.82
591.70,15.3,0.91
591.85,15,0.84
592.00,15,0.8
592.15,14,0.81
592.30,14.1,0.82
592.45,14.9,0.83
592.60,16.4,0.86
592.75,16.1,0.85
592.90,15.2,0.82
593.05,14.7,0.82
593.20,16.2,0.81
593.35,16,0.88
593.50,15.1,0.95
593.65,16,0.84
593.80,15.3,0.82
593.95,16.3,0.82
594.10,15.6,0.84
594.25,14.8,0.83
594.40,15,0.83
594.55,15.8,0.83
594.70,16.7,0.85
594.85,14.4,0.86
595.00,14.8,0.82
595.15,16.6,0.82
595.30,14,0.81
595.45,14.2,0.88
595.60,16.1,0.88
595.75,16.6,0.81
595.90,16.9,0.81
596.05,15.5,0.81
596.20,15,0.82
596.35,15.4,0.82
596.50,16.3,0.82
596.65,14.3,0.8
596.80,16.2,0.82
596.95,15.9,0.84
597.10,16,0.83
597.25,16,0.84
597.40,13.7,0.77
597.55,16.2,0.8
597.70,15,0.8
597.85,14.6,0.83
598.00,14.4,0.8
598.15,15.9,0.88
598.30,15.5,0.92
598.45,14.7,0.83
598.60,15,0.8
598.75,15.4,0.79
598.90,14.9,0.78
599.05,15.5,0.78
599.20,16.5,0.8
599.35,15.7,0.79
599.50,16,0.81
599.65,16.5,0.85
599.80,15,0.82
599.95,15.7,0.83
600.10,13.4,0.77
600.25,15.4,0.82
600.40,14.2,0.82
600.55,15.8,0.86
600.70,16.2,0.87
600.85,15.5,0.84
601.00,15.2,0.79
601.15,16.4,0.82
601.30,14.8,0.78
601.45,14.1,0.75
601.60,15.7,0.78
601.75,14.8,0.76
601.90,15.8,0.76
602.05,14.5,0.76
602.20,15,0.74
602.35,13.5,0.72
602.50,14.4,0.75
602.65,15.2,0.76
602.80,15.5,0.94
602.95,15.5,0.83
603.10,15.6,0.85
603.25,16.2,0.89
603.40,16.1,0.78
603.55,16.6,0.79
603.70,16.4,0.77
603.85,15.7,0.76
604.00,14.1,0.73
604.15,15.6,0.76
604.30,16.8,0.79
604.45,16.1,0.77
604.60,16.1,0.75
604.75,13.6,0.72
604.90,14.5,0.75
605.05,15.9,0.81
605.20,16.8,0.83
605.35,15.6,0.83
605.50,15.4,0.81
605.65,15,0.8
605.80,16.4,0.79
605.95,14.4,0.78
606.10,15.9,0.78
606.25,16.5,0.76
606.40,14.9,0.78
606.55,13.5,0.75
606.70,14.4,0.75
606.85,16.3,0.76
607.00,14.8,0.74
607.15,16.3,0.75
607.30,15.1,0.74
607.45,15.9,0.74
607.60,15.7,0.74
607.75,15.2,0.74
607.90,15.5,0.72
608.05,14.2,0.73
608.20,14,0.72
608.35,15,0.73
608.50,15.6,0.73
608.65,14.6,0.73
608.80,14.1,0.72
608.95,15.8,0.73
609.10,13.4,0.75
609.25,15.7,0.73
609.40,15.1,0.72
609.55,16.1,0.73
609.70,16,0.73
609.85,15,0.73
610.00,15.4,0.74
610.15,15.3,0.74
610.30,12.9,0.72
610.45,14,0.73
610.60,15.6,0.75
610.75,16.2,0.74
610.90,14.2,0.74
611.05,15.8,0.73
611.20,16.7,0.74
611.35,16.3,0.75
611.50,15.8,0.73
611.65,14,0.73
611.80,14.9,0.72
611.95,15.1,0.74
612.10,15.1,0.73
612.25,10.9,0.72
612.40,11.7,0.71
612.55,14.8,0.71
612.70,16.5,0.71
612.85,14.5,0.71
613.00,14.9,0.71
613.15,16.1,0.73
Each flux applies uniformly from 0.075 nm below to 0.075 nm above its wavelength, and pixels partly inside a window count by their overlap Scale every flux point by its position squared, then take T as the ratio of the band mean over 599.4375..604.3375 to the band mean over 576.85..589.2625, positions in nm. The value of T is 1.1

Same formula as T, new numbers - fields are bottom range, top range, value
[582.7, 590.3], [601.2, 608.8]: 1.15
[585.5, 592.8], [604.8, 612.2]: 1.17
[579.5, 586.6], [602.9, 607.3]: 1.07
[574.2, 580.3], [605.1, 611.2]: 1.10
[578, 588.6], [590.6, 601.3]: 1.05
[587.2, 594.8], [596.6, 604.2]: 1.13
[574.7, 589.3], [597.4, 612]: 1.09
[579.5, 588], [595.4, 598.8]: 1.03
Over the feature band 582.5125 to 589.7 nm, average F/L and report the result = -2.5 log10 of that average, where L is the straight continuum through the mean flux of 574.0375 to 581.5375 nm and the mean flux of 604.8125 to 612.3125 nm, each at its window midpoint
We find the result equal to 0.05 mag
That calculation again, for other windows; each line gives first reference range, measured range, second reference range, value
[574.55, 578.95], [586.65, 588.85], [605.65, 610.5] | 0.06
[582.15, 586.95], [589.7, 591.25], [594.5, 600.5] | 0.14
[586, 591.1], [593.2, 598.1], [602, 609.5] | -0.10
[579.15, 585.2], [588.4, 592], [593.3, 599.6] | 0.24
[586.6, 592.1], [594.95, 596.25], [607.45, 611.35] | -0.12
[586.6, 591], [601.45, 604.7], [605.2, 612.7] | -0.07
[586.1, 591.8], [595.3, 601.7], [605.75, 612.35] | -0.09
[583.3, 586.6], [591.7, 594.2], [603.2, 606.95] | 0.02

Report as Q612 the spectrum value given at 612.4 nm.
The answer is 11.7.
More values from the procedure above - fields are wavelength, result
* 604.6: 16.1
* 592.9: 15.2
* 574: 14.9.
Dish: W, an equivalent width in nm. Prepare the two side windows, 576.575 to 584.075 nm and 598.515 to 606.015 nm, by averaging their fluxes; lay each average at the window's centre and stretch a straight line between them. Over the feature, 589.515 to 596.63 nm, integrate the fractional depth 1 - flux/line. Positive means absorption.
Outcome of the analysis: 0.29 nm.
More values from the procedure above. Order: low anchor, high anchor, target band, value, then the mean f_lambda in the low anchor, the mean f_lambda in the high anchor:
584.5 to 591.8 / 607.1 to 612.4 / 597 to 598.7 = -0.10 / 13.9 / 15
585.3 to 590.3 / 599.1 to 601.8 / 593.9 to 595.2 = -0.11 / 13.2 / 15.4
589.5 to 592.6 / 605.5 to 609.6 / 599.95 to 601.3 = -0.06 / 13.8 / 15.2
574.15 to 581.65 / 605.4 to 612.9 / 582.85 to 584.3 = -0.14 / 15.2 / 15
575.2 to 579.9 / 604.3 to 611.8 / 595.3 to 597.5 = -0.04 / 15.2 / 15.2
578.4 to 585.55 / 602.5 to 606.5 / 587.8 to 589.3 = 0.37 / 15.5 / 15.6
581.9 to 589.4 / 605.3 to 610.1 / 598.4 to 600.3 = -0.03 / 14.9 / 15.2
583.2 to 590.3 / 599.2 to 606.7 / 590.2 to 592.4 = -0.09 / 14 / 15.4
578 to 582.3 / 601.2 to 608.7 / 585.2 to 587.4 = -0.03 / 14.9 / 15.3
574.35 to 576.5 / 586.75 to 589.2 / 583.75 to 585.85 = -0.31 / 15.3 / 13.3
